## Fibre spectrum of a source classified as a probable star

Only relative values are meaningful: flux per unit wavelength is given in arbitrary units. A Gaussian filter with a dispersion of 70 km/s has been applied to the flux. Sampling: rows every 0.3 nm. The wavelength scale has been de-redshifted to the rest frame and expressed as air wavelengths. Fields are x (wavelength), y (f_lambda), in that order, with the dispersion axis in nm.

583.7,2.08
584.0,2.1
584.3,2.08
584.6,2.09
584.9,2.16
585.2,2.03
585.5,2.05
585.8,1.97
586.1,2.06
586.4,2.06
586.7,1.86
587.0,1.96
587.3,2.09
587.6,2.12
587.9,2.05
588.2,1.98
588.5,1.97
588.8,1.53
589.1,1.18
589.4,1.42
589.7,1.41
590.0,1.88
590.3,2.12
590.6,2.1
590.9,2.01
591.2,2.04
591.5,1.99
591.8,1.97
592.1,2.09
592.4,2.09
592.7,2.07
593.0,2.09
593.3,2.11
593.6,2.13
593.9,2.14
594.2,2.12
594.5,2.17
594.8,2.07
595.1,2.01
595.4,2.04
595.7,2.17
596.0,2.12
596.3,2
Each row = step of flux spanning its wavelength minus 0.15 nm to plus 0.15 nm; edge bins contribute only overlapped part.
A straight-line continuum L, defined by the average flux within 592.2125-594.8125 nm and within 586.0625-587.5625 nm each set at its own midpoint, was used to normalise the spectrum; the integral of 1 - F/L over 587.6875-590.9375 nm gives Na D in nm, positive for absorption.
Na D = 0.42 nm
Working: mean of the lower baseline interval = 2.01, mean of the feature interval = 1.79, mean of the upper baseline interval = 2.11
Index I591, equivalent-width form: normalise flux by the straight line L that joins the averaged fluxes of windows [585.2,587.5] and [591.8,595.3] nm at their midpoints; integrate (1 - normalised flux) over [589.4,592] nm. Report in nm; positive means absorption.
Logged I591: 0.19 nm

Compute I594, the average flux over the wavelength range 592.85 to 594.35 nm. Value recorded 2.12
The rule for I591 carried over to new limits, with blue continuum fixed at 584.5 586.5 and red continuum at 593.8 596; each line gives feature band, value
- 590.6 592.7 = 0.05 nm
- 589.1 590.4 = 0.28 nm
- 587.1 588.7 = 0.04 nm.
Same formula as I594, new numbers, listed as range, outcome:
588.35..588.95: 1.75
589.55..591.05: 1.9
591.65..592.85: 2.05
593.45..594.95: 2.13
